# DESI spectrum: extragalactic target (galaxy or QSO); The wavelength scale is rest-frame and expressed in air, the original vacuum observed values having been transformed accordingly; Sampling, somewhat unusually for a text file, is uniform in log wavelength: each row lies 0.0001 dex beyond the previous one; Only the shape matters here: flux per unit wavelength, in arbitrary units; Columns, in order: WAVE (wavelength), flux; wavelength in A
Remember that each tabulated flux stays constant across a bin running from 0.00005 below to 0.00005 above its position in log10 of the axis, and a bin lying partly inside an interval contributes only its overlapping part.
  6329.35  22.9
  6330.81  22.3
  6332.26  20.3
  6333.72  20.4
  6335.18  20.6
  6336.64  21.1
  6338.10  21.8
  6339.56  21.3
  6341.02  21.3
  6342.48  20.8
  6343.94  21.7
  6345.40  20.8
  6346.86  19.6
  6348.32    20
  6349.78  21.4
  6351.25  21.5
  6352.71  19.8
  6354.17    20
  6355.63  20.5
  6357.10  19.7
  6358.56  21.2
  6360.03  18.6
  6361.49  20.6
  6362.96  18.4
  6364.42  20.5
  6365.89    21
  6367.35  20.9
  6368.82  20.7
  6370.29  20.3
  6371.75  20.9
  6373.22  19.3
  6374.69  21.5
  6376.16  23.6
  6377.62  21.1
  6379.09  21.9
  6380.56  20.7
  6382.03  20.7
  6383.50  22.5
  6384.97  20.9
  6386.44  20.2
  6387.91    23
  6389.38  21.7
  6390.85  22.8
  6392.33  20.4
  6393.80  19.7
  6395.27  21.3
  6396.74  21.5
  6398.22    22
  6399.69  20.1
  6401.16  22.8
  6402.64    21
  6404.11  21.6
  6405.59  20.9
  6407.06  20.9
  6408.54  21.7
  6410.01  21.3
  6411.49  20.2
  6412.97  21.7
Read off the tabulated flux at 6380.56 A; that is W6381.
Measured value 20.7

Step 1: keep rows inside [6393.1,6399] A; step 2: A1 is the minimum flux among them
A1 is 19.7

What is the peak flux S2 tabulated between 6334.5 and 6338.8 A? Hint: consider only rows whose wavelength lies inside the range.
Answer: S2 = 21.8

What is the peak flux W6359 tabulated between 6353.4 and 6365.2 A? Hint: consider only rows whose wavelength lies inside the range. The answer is 21.2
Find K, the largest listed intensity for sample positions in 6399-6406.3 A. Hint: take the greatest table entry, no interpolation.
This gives 22.8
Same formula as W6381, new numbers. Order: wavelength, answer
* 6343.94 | 21.7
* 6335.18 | 20.6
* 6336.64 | 21.1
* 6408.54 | 21.7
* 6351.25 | 21.5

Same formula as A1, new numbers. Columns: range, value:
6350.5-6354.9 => 19.8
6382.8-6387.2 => 20.2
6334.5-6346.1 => 20.6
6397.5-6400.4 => 20.1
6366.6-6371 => 20.3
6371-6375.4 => 19.3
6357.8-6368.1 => 18.4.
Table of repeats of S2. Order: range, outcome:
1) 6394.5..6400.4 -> 22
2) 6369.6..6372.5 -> 20.9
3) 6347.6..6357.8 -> 21.5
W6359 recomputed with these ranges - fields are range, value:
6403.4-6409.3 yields 21.7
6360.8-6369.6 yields 21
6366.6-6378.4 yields 23.6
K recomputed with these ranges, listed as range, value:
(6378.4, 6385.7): 22.5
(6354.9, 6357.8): 20.5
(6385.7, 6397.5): 23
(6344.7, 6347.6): 20.8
